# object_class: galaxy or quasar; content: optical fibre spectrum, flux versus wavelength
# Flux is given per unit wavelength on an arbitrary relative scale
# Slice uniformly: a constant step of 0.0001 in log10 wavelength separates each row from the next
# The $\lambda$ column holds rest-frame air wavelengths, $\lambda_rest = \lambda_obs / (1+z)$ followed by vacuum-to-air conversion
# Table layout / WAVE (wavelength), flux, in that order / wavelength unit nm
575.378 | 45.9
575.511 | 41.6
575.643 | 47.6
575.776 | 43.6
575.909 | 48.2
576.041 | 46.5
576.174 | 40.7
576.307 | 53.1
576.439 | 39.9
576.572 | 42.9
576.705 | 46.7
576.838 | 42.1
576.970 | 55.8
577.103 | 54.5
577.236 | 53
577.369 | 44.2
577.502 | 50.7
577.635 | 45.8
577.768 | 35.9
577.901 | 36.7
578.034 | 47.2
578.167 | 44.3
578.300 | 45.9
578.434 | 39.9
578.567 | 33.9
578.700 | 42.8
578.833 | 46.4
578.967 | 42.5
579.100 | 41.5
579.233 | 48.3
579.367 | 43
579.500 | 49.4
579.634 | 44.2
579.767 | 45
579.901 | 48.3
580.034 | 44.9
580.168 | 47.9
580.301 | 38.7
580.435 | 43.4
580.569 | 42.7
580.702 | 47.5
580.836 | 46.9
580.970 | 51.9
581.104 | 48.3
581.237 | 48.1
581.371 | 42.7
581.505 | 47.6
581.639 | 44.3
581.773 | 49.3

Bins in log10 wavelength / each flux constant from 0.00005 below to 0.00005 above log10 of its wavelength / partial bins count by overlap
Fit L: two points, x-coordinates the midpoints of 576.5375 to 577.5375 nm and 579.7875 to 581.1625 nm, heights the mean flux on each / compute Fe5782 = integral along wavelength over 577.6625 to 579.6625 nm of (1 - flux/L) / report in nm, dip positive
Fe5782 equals 0.20 nm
